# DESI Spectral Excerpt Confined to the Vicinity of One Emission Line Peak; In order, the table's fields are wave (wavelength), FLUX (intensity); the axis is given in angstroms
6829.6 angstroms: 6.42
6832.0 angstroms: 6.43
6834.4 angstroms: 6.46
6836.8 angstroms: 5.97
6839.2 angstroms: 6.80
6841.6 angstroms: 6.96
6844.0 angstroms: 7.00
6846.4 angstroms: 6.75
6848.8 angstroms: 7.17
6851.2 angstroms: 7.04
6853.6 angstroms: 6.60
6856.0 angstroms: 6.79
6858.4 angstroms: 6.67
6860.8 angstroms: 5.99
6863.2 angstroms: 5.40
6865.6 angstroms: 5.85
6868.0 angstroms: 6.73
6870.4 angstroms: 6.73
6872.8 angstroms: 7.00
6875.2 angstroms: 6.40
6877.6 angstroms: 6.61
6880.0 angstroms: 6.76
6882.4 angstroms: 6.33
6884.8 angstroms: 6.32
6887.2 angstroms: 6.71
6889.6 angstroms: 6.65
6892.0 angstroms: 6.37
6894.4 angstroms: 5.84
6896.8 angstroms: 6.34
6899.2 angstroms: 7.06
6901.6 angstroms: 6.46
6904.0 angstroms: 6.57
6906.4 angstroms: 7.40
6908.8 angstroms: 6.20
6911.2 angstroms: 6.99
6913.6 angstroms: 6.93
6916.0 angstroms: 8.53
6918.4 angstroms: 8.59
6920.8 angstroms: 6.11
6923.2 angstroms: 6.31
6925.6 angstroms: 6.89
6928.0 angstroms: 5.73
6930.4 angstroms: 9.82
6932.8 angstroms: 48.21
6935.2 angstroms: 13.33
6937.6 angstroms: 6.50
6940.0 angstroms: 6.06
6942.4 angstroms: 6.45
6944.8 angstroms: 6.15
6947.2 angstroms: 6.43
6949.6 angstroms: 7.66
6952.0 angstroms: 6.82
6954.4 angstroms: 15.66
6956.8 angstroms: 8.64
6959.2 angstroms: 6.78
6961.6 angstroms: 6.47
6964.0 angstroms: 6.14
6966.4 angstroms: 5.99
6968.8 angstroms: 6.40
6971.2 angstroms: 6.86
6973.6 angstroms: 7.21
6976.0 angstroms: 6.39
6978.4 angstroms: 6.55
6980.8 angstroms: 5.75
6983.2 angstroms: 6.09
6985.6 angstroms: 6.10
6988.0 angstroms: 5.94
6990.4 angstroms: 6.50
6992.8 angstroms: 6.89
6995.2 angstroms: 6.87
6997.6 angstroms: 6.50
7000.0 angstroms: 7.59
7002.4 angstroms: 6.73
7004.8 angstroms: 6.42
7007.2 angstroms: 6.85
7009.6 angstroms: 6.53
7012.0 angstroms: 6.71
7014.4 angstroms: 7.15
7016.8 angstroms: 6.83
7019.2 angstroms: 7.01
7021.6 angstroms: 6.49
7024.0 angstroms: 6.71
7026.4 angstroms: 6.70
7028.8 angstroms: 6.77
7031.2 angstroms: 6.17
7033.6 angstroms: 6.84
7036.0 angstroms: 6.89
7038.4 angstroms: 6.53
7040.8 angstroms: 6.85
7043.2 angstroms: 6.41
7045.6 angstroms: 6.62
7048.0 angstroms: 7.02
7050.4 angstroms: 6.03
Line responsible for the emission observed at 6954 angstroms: [N II]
